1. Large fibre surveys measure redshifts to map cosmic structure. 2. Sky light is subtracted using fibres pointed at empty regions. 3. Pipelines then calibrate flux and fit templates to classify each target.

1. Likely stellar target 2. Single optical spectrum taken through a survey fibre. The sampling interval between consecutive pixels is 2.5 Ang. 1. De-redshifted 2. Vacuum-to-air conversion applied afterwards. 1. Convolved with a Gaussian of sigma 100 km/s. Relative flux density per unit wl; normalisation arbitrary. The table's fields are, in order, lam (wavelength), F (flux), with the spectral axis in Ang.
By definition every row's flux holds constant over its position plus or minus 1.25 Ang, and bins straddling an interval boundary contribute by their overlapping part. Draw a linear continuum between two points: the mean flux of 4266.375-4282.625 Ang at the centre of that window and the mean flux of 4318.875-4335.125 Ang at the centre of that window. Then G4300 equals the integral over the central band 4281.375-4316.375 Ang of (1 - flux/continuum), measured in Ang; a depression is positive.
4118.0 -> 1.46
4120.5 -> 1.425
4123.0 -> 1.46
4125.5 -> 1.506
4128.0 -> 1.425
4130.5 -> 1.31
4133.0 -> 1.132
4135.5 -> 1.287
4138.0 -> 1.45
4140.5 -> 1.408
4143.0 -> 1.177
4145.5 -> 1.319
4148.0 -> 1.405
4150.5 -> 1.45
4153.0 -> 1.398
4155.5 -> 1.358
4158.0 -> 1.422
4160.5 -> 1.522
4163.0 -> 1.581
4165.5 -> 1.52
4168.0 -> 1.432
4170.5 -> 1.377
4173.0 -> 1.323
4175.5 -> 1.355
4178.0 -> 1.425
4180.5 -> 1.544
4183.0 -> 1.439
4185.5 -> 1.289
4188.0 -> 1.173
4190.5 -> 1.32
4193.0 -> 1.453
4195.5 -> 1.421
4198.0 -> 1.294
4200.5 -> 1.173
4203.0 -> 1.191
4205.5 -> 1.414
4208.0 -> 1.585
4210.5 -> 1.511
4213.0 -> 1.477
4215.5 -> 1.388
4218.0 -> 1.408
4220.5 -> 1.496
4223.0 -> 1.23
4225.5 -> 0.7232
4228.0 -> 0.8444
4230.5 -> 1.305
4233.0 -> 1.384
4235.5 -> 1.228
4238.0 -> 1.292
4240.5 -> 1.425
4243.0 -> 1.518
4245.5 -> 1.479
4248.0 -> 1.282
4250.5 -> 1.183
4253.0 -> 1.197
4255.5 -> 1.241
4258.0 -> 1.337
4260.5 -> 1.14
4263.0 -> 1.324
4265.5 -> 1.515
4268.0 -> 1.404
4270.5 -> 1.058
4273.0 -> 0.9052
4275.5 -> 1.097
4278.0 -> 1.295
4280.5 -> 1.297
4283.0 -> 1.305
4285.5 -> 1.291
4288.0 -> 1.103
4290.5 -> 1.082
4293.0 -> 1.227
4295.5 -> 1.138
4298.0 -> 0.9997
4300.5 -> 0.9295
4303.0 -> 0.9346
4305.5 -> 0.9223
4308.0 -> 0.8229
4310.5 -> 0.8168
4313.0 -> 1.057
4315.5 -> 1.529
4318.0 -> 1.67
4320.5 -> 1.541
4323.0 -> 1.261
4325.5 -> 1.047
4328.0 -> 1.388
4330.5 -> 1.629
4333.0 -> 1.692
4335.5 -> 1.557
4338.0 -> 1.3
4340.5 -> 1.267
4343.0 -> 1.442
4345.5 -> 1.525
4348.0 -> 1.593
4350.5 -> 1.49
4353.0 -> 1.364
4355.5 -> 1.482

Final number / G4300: 5.94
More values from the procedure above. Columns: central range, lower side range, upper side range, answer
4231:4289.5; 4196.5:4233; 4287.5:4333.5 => -1.3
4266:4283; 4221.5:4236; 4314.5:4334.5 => 1.1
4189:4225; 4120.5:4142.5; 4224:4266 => -2.1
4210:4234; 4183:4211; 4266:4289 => 0.7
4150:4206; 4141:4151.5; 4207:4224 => 0.1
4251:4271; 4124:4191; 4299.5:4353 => 0.8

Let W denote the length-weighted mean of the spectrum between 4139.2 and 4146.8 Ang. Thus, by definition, 1.3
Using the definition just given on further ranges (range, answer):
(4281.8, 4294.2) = 1.2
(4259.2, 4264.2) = 1.23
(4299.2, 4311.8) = 0.886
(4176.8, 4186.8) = 1.42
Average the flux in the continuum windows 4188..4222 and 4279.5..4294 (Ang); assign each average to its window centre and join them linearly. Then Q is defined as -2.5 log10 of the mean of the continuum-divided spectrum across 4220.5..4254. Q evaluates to 0.06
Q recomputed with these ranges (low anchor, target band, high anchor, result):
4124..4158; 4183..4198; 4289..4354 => 0.00 mag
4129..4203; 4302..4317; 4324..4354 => 0.36 mag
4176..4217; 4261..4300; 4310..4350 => 0.17 mag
